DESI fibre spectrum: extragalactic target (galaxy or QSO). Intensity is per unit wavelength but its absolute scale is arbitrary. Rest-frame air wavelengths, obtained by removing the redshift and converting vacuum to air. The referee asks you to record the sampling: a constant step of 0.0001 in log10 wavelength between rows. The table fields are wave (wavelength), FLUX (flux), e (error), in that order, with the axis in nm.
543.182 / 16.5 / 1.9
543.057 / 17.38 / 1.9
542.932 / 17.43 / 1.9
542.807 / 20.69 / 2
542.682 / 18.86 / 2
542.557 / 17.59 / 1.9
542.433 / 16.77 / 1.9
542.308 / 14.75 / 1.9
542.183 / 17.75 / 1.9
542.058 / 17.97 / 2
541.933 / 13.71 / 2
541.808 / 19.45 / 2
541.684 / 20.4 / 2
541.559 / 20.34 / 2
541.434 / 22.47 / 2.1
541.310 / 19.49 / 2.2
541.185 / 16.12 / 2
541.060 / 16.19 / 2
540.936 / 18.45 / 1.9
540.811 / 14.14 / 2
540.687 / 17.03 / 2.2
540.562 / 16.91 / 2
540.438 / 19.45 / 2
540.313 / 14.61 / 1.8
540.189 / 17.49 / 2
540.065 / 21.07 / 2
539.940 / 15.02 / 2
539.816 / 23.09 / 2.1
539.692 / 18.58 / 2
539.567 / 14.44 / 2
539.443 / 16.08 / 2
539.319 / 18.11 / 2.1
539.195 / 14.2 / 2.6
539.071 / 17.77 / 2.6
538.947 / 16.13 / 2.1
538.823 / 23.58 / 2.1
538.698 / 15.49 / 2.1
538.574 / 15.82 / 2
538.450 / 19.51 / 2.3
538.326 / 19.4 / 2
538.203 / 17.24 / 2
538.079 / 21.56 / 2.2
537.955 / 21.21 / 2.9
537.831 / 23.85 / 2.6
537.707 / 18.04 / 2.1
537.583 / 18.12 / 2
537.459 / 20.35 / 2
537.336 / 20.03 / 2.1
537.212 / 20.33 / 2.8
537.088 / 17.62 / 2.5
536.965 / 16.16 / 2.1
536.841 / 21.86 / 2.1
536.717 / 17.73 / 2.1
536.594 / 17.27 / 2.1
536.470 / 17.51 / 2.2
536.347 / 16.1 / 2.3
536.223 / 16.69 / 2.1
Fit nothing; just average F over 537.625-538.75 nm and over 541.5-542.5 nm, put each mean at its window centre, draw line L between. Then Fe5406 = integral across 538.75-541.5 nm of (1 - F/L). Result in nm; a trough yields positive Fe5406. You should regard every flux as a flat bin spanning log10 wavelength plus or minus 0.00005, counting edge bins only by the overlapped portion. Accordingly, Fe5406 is 0.09 nm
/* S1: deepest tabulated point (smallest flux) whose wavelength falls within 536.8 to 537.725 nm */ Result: 16.16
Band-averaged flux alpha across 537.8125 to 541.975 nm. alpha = 18.2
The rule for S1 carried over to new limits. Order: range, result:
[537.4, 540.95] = 14.14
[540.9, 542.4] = 13.71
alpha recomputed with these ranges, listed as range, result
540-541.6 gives 17.9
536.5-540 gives 18.5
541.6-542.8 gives 17.7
